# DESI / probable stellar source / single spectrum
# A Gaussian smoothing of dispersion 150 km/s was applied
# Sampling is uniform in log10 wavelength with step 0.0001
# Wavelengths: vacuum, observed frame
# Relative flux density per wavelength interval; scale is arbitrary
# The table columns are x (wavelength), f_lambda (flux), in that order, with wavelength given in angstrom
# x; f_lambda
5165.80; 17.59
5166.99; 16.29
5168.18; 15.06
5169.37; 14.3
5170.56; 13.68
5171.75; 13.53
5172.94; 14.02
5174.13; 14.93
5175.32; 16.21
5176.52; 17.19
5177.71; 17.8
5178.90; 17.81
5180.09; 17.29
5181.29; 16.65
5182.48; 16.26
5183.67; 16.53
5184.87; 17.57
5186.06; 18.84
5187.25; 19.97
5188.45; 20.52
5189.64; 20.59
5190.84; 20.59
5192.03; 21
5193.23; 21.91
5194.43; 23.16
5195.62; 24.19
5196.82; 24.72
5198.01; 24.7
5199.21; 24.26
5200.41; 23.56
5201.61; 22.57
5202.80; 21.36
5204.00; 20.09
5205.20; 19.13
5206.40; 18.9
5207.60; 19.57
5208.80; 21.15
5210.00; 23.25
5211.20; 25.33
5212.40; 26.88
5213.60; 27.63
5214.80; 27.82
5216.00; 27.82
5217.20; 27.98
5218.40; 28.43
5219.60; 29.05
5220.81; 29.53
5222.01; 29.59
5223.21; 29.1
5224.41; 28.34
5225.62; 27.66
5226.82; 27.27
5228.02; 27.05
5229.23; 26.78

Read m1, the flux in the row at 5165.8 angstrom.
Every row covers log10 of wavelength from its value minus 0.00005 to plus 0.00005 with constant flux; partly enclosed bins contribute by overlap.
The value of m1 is 17.59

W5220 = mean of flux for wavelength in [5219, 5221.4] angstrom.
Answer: 29.2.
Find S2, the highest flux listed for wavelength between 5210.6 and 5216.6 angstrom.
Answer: 27.82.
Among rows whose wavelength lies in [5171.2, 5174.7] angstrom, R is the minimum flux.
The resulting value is 13.53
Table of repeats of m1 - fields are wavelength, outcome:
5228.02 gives 27.05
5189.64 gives 20.59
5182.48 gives 16.26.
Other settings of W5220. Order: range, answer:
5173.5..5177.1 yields 16.1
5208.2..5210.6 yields 22.2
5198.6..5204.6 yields 22.4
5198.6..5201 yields 23.9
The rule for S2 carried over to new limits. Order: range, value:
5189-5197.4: 24.72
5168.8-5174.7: 14.93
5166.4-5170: 16.29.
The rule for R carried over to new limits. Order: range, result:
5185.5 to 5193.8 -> 18.84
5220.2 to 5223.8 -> 29.1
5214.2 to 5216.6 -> 27.82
